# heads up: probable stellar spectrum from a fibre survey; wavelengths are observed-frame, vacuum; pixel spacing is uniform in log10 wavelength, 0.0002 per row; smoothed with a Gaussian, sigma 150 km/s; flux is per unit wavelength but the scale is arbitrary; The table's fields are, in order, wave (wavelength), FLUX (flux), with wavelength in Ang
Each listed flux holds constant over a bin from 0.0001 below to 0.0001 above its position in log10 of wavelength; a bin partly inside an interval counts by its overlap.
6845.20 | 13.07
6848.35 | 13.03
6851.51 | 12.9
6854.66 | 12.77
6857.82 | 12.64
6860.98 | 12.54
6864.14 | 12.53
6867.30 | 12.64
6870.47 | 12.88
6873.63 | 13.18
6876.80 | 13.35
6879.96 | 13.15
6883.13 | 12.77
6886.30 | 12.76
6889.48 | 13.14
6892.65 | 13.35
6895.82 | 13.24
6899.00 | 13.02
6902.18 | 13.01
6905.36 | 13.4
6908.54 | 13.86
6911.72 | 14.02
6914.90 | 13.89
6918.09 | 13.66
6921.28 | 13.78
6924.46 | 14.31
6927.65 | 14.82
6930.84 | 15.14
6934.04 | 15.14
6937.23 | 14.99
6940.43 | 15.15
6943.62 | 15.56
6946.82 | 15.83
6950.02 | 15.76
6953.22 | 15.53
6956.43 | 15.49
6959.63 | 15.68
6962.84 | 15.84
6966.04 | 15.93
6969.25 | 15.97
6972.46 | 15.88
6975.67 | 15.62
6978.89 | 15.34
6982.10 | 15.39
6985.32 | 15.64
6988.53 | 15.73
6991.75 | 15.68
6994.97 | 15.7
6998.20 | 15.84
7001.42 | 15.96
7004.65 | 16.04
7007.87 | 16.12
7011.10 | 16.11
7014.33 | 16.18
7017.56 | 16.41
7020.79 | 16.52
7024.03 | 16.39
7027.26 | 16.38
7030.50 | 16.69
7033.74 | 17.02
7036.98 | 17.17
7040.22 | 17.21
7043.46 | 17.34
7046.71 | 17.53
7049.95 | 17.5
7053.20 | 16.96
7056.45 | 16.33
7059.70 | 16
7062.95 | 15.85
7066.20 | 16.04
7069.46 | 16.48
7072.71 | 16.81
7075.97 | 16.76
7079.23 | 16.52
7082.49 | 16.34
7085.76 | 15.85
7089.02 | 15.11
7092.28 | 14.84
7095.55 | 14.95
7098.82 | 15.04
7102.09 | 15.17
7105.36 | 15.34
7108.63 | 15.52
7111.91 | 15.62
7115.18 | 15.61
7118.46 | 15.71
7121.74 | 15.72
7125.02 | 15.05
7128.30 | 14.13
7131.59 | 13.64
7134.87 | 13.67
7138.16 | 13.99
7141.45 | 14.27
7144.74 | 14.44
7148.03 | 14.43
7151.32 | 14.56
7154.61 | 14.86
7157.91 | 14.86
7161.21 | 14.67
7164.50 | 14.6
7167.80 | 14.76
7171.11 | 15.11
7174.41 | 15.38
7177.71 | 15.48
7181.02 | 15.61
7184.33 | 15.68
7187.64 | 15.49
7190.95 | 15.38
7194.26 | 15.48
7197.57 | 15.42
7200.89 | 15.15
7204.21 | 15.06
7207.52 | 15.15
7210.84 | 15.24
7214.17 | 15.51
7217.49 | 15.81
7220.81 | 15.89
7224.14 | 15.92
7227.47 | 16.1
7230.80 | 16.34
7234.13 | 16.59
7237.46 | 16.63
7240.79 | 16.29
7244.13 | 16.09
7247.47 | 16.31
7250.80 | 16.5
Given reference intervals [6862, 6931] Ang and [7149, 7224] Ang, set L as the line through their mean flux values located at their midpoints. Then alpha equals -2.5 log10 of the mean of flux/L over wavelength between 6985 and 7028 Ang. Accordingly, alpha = -0.14 mag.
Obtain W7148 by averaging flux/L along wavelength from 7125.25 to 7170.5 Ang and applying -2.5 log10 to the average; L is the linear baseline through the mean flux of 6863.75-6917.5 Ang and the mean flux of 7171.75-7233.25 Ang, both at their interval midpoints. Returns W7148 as 0.05 mag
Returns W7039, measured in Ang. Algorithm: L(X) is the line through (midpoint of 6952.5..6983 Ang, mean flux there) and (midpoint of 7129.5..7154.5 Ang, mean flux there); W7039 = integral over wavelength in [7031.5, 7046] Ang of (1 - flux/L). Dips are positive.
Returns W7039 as -2.0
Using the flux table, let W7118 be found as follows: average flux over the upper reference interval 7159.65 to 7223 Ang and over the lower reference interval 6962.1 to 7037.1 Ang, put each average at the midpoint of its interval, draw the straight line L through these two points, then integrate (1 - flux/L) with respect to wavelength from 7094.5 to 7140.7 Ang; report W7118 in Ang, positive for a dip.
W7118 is 2.0 Ang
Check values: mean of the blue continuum 16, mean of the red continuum 15.3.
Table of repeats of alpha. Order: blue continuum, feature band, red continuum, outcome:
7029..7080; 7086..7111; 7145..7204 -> 0.07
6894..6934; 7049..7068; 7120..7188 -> -0.14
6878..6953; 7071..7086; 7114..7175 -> -0.14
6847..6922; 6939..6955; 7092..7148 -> -0.15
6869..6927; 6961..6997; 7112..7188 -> -0.13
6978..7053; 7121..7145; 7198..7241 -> 0.12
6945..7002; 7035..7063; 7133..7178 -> -0.11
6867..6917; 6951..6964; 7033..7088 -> -0.08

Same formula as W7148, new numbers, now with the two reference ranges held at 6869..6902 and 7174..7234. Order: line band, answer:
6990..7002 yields -0.13 mag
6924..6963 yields -0.14 mag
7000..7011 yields -0.15 mag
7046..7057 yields -0.19 mag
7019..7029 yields -0.16 mag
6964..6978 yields -0.15 mag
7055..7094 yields -0.11 mag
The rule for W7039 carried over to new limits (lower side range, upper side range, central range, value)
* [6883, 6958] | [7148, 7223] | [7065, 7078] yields -1.5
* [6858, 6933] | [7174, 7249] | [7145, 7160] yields 0.6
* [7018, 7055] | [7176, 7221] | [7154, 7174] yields 1.2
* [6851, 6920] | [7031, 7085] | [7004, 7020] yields -0.4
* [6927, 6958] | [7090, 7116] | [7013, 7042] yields -2.6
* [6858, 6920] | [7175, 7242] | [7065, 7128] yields -3.7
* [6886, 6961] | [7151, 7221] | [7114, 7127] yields -0.4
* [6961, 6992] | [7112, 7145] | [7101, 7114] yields -0.5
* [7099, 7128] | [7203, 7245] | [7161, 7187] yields 0.8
